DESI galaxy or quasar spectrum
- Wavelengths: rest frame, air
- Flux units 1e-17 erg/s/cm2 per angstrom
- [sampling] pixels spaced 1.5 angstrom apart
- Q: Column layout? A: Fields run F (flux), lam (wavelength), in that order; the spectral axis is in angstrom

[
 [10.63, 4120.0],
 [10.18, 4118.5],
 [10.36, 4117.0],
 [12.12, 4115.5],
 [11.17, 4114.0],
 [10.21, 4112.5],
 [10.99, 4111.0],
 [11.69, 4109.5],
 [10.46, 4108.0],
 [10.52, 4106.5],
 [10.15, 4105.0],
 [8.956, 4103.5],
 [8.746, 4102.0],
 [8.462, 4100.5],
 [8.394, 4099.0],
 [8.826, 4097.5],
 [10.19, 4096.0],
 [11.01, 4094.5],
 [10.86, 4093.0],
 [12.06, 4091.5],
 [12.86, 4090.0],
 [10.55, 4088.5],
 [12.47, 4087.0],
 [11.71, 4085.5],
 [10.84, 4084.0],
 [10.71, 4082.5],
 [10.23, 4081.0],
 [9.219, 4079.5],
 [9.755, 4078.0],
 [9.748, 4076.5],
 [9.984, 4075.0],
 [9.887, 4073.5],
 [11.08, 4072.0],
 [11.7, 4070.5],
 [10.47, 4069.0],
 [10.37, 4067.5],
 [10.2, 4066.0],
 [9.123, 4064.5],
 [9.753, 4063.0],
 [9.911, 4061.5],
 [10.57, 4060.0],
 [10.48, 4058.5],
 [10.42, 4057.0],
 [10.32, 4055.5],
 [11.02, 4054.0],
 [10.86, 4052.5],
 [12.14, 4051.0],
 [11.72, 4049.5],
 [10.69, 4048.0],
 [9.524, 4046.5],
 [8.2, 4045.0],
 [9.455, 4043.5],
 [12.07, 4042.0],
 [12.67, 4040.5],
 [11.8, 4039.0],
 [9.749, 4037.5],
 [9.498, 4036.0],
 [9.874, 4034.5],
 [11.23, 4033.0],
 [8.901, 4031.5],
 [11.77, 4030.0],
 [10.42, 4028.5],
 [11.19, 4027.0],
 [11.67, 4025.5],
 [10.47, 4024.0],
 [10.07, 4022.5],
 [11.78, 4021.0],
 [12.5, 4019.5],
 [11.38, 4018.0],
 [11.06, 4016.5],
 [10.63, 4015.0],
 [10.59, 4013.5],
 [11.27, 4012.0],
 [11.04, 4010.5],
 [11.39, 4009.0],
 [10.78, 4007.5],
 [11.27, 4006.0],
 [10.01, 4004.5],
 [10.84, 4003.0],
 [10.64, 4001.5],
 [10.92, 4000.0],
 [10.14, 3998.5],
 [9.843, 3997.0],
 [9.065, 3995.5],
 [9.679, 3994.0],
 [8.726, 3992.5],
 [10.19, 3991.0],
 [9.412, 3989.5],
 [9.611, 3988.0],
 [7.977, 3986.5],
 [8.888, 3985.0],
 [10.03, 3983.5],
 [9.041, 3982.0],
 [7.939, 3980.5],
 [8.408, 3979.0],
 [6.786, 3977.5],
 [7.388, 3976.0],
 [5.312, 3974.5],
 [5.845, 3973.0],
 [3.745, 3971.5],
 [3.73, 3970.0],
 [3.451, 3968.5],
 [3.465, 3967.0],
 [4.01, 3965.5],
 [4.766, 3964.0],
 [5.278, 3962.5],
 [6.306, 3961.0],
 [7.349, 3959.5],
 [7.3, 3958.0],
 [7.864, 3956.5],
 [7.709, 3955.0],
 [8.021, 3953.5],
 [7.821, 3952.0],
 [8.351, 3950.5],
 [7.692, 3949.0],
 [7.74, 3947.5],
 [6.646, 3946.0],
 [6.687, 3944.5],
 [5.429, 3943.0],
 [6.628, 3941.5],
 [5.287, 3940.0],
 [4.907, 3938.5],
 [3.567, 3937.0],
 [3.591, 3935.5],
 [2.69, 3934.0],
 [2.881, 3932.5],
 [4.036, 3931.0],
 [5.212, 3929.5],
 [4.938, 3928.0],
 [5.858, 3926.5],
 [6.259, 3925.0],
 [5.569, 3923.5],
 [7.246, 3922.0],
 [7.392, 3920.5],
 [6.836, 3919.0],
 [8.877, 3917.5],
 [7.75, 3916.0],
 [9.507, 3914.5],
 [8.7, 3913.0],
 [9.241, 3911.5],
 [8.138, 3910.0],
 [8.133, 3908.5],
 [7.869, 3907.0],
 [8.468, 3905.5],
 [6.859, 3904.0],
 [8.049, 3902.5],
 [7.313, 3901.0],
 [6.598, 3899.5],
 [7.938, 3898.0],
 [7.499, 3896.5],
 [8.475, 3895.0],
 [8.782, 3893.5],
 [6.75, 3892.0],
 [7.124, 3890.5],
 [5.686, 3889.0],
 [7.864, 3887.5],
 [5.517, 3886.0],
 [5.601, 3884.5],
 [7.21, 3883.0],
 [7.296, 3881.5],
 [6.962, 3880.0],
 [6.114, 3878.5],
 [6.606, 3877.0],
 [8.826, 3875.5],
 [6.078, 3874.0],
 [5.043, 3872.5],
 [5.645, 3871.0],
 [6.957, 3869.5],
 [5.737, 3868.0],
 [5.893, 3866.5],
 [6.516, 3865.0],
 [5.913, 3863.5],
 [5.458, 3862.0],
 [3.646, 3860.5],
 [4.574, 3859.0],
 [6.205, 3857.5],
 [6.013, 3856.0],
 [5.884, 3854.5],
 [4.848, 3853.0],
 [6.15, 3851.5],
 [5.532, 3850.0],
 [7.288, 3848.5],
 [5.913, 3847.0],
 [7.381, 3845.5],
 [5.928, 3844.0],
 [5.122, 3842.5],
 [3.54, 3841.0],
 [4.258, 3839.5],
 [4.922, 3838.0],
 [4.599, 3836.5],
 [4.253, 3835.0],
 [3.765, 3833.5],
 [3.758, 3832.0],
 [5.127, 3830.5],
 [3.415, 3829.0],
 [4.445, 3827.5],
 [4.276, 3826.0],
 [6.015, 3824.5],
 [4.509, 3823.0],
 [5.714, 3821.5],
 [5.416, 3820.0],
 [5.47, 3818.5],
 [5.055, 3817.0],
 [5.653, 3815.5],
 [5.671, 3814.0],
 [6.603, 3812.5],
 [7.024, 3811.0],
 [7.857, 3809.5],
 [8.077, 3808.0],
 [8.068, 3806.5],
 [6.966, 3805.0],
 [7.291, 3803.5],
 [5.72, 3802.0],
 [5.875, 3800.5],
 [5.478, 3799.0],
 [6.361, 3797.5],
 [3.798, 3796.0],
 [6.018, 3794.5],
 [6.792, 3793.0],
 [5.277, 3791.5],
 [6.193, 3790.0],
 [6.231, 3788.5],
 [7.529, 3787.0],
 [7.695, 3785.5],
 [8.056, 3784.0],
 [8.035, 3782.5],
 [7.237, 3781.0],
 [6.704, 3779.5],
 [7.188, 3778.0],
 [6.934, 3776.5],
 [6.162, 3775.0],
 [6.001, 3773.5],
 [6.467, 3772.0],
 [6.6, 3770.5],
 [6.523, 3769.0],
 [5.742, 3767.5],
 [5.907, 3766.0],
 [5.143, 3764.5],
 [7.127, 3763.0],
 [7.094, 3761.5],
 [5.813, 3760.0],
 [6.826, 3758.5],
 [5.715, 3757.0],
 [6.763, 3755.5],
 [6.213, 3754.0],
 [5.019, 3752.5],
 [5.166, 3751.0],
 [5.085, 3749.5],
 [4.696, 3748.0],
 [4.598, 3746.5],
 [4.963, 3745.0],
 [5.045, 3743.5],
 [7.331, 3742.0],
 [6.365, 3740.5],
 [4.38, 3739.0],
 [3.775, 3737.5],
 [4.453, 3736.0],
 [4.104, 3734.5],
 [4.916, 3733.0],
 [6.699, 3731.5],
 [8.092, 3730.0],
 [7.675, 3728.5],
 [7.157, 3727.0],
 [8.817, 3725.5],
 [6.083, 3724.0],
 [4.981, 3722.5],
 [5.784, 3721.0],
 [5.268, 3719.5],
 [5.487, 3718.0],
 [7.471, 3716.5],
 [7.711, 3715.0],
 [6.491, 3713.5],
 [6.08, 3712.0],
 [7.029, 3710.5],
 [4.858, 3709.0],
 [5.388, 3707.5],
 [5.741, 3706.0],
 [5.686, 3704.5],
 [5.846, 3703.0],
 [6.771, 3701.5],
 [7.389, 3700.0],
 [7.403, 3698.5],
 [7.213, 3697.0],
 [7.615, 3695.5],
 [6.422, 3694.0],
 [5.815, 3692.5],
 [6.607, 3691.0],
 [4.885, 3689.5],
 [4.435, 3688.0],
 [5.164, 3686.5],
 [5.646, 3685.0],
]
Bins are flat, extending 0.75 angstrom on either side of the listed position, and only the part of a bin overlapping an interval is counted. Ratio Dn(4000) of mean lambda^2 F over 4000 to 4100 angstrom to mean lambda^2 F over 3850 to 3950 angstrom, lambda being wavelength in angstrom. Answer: 1.78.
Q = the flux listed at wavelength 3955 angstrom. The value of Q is 7.709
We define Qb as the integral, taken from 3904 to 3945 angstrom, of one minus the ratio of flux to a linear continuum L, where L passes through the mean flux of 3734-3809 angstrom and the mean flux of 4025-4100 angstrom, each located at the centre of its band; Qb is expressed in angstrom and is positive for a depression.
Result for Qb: 10.0 angstrom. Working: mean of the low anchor 6.14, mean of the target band 6.37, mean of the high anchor 10.6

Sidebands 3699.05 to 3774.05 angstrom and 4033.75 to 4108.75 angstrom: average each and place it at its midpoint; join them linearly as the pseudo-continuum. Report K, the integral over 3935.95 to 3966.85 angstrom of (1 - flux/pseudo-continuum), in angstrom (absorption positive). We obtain 8.6 angstrom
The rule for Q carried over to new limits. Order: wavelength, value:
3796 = 3.798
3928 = 4.938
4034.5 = 9.874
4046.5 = 9.524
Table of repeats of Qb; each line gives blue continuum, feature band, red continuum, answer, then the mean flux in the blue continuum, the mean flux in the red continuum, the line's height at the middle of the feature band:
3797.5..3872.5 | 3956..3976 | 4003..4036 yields 8.62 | 5.62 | 10.9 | 9.36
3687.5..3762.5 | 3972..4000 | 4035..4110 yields 2.28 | 6.03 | 10.4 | 9.34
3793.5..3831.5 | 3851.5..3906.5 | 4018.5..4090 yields 4.76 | 5.83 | 10.6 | 7.15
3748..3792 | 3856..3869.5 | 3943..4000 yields 2.47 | 6.41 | 7.38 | 6.85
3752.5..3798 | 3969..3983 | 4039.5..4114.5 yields 4.08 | 6.45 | 10.5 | 9.12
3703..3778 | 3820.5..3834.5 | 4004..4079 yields 5.28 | 6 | 10.6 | 7.34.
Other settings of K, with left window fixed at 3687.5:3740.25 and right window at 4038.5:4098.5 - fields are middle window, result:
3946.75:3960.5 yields 2.2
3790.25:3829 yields 7.4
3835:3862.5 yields 8.7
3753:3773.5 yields 1.5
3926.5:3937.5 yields 6.1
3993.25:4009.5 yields -1.0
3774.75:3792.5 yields 0.2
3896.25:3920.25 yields 1.7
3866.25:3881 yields 3.2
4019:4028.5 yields -1.1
